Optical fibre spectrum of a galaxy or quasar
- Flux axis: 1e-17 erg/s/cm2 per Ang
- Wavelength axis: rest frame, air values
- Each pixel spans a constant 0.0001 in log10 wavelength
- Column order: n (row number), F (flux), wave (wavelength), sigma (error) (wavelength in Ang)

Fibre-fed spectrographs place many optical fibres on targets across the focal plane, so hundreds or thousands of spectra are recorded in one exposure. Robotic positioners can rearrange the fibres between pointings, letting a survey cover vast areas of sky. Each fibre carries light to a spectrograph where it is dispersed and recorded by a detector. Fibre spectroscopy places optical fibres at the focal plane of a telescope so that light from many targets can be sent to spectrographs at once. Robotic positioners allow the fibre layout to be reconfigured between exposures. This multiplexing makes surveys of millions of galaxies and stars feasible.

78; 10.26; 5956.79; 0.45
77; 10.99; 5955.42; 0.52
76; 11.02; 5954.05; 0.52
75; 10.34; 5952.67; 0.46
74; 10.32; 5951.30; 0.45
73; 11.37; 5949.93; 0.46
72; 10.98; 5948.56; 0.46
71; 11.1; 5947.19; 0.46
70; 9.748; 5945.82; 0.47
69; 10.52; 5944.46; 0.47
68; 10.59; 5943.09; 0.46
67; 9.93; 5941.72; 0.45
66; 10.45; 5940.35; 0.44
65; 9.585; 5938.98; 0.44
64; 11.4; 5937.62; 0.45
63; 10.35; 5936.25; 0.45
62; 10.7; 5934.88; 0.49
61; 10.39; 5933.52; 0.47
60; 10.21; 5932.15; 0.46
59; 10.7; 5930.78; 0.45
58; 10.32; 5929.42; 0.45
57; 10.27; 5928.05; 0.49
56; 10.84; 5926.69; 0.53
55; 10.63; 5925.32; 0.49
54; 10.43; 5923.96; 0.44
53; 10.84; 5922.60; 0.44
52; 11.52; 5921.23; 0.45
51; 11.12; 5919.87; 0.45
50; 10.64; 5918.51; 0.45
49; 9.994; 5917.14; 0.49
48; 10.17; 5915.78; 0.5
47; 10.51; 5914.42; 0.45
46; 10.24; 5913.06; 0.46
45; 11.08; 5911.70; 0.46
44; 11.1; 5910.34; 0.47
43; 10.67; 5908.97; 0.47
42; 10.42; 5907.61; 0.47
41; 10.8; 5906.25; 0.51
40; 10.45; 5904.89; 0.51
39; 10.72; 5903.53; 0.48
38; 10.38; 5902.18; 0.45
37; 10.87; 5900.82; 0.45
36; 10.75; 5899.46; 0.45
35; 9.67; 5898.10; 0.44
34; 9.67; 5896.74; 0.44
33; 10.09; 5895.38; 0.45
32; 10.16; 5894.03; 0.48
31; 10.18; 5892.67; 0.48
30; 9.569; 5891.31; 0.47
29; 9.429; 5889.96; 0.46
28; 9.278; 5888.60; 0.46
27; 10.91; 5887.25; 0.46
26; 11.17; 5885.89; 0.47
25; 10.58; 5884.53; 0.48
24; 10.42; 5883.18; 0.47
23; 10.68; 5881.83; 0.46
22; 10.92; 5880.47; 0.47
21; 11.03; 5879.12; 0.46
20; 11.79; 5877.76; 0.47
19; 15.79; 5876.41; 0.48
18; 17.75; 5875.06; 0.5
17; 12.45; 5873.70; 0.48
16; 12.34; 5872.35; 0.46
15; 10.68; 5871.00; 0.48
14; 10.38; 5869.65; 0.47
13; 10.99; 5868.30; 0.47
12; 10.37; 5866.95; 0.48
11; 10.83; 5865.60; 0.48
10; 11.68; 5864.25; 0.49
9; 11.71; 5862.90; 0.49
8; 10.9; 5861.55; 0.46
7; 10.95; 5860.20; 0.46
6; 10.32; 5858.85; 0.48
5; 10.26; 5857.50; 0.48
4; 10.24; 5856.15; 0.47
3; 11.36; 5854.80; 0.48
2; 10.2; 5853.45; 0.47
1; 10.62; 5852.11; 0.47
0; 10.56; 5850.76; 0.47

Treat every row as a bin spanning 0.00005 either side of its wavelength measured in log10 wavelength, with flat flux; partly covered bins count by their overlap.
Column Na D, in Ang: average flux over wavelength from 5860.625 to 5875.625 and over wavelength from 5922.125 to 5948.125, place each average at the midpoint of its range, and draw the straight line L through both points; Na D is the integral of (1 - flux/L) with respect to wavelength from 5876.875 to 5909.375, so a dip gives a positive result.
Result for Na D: 2.3 Ang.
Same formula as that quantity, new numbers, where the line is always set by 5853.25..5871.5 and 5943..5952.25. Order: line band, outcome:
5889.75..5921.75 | 0.9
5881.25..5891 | 0.4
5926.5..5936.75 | 0.2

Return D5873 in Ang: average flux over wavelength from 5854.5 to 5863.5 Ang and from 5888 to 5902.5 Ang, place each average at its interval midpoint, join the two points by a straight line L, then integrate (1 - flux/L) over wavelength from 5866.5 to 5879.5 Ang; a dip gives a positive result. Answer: -2.42 Ang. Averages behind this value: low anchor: 10.8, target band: 12.4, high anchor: 10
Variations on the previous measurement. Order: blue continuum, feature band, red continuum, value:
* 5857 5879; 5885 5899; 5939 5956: 1.7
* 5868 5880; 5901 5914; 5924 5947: 0.9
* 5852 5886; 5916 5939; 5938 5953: 0.2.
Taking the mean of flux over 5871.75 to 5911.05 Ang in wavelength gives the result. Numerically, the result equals 11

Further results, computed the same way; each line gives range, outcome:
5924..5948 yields 10.5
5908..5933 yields 10.6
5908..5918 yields 10.5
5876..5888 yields 11.4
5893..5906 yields 10.3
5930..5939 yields 10.5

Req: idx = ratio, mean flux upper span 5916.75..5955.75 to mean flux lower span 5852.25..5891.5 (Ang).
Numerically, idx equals 0.9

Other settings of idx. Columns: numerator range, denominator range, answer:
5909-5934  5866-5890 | 0.92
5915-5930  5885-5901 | 1.05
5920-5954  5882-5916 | 1.02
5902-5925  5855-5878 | 0.91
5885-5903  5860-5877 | 0.84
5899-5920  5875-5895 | 0.96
